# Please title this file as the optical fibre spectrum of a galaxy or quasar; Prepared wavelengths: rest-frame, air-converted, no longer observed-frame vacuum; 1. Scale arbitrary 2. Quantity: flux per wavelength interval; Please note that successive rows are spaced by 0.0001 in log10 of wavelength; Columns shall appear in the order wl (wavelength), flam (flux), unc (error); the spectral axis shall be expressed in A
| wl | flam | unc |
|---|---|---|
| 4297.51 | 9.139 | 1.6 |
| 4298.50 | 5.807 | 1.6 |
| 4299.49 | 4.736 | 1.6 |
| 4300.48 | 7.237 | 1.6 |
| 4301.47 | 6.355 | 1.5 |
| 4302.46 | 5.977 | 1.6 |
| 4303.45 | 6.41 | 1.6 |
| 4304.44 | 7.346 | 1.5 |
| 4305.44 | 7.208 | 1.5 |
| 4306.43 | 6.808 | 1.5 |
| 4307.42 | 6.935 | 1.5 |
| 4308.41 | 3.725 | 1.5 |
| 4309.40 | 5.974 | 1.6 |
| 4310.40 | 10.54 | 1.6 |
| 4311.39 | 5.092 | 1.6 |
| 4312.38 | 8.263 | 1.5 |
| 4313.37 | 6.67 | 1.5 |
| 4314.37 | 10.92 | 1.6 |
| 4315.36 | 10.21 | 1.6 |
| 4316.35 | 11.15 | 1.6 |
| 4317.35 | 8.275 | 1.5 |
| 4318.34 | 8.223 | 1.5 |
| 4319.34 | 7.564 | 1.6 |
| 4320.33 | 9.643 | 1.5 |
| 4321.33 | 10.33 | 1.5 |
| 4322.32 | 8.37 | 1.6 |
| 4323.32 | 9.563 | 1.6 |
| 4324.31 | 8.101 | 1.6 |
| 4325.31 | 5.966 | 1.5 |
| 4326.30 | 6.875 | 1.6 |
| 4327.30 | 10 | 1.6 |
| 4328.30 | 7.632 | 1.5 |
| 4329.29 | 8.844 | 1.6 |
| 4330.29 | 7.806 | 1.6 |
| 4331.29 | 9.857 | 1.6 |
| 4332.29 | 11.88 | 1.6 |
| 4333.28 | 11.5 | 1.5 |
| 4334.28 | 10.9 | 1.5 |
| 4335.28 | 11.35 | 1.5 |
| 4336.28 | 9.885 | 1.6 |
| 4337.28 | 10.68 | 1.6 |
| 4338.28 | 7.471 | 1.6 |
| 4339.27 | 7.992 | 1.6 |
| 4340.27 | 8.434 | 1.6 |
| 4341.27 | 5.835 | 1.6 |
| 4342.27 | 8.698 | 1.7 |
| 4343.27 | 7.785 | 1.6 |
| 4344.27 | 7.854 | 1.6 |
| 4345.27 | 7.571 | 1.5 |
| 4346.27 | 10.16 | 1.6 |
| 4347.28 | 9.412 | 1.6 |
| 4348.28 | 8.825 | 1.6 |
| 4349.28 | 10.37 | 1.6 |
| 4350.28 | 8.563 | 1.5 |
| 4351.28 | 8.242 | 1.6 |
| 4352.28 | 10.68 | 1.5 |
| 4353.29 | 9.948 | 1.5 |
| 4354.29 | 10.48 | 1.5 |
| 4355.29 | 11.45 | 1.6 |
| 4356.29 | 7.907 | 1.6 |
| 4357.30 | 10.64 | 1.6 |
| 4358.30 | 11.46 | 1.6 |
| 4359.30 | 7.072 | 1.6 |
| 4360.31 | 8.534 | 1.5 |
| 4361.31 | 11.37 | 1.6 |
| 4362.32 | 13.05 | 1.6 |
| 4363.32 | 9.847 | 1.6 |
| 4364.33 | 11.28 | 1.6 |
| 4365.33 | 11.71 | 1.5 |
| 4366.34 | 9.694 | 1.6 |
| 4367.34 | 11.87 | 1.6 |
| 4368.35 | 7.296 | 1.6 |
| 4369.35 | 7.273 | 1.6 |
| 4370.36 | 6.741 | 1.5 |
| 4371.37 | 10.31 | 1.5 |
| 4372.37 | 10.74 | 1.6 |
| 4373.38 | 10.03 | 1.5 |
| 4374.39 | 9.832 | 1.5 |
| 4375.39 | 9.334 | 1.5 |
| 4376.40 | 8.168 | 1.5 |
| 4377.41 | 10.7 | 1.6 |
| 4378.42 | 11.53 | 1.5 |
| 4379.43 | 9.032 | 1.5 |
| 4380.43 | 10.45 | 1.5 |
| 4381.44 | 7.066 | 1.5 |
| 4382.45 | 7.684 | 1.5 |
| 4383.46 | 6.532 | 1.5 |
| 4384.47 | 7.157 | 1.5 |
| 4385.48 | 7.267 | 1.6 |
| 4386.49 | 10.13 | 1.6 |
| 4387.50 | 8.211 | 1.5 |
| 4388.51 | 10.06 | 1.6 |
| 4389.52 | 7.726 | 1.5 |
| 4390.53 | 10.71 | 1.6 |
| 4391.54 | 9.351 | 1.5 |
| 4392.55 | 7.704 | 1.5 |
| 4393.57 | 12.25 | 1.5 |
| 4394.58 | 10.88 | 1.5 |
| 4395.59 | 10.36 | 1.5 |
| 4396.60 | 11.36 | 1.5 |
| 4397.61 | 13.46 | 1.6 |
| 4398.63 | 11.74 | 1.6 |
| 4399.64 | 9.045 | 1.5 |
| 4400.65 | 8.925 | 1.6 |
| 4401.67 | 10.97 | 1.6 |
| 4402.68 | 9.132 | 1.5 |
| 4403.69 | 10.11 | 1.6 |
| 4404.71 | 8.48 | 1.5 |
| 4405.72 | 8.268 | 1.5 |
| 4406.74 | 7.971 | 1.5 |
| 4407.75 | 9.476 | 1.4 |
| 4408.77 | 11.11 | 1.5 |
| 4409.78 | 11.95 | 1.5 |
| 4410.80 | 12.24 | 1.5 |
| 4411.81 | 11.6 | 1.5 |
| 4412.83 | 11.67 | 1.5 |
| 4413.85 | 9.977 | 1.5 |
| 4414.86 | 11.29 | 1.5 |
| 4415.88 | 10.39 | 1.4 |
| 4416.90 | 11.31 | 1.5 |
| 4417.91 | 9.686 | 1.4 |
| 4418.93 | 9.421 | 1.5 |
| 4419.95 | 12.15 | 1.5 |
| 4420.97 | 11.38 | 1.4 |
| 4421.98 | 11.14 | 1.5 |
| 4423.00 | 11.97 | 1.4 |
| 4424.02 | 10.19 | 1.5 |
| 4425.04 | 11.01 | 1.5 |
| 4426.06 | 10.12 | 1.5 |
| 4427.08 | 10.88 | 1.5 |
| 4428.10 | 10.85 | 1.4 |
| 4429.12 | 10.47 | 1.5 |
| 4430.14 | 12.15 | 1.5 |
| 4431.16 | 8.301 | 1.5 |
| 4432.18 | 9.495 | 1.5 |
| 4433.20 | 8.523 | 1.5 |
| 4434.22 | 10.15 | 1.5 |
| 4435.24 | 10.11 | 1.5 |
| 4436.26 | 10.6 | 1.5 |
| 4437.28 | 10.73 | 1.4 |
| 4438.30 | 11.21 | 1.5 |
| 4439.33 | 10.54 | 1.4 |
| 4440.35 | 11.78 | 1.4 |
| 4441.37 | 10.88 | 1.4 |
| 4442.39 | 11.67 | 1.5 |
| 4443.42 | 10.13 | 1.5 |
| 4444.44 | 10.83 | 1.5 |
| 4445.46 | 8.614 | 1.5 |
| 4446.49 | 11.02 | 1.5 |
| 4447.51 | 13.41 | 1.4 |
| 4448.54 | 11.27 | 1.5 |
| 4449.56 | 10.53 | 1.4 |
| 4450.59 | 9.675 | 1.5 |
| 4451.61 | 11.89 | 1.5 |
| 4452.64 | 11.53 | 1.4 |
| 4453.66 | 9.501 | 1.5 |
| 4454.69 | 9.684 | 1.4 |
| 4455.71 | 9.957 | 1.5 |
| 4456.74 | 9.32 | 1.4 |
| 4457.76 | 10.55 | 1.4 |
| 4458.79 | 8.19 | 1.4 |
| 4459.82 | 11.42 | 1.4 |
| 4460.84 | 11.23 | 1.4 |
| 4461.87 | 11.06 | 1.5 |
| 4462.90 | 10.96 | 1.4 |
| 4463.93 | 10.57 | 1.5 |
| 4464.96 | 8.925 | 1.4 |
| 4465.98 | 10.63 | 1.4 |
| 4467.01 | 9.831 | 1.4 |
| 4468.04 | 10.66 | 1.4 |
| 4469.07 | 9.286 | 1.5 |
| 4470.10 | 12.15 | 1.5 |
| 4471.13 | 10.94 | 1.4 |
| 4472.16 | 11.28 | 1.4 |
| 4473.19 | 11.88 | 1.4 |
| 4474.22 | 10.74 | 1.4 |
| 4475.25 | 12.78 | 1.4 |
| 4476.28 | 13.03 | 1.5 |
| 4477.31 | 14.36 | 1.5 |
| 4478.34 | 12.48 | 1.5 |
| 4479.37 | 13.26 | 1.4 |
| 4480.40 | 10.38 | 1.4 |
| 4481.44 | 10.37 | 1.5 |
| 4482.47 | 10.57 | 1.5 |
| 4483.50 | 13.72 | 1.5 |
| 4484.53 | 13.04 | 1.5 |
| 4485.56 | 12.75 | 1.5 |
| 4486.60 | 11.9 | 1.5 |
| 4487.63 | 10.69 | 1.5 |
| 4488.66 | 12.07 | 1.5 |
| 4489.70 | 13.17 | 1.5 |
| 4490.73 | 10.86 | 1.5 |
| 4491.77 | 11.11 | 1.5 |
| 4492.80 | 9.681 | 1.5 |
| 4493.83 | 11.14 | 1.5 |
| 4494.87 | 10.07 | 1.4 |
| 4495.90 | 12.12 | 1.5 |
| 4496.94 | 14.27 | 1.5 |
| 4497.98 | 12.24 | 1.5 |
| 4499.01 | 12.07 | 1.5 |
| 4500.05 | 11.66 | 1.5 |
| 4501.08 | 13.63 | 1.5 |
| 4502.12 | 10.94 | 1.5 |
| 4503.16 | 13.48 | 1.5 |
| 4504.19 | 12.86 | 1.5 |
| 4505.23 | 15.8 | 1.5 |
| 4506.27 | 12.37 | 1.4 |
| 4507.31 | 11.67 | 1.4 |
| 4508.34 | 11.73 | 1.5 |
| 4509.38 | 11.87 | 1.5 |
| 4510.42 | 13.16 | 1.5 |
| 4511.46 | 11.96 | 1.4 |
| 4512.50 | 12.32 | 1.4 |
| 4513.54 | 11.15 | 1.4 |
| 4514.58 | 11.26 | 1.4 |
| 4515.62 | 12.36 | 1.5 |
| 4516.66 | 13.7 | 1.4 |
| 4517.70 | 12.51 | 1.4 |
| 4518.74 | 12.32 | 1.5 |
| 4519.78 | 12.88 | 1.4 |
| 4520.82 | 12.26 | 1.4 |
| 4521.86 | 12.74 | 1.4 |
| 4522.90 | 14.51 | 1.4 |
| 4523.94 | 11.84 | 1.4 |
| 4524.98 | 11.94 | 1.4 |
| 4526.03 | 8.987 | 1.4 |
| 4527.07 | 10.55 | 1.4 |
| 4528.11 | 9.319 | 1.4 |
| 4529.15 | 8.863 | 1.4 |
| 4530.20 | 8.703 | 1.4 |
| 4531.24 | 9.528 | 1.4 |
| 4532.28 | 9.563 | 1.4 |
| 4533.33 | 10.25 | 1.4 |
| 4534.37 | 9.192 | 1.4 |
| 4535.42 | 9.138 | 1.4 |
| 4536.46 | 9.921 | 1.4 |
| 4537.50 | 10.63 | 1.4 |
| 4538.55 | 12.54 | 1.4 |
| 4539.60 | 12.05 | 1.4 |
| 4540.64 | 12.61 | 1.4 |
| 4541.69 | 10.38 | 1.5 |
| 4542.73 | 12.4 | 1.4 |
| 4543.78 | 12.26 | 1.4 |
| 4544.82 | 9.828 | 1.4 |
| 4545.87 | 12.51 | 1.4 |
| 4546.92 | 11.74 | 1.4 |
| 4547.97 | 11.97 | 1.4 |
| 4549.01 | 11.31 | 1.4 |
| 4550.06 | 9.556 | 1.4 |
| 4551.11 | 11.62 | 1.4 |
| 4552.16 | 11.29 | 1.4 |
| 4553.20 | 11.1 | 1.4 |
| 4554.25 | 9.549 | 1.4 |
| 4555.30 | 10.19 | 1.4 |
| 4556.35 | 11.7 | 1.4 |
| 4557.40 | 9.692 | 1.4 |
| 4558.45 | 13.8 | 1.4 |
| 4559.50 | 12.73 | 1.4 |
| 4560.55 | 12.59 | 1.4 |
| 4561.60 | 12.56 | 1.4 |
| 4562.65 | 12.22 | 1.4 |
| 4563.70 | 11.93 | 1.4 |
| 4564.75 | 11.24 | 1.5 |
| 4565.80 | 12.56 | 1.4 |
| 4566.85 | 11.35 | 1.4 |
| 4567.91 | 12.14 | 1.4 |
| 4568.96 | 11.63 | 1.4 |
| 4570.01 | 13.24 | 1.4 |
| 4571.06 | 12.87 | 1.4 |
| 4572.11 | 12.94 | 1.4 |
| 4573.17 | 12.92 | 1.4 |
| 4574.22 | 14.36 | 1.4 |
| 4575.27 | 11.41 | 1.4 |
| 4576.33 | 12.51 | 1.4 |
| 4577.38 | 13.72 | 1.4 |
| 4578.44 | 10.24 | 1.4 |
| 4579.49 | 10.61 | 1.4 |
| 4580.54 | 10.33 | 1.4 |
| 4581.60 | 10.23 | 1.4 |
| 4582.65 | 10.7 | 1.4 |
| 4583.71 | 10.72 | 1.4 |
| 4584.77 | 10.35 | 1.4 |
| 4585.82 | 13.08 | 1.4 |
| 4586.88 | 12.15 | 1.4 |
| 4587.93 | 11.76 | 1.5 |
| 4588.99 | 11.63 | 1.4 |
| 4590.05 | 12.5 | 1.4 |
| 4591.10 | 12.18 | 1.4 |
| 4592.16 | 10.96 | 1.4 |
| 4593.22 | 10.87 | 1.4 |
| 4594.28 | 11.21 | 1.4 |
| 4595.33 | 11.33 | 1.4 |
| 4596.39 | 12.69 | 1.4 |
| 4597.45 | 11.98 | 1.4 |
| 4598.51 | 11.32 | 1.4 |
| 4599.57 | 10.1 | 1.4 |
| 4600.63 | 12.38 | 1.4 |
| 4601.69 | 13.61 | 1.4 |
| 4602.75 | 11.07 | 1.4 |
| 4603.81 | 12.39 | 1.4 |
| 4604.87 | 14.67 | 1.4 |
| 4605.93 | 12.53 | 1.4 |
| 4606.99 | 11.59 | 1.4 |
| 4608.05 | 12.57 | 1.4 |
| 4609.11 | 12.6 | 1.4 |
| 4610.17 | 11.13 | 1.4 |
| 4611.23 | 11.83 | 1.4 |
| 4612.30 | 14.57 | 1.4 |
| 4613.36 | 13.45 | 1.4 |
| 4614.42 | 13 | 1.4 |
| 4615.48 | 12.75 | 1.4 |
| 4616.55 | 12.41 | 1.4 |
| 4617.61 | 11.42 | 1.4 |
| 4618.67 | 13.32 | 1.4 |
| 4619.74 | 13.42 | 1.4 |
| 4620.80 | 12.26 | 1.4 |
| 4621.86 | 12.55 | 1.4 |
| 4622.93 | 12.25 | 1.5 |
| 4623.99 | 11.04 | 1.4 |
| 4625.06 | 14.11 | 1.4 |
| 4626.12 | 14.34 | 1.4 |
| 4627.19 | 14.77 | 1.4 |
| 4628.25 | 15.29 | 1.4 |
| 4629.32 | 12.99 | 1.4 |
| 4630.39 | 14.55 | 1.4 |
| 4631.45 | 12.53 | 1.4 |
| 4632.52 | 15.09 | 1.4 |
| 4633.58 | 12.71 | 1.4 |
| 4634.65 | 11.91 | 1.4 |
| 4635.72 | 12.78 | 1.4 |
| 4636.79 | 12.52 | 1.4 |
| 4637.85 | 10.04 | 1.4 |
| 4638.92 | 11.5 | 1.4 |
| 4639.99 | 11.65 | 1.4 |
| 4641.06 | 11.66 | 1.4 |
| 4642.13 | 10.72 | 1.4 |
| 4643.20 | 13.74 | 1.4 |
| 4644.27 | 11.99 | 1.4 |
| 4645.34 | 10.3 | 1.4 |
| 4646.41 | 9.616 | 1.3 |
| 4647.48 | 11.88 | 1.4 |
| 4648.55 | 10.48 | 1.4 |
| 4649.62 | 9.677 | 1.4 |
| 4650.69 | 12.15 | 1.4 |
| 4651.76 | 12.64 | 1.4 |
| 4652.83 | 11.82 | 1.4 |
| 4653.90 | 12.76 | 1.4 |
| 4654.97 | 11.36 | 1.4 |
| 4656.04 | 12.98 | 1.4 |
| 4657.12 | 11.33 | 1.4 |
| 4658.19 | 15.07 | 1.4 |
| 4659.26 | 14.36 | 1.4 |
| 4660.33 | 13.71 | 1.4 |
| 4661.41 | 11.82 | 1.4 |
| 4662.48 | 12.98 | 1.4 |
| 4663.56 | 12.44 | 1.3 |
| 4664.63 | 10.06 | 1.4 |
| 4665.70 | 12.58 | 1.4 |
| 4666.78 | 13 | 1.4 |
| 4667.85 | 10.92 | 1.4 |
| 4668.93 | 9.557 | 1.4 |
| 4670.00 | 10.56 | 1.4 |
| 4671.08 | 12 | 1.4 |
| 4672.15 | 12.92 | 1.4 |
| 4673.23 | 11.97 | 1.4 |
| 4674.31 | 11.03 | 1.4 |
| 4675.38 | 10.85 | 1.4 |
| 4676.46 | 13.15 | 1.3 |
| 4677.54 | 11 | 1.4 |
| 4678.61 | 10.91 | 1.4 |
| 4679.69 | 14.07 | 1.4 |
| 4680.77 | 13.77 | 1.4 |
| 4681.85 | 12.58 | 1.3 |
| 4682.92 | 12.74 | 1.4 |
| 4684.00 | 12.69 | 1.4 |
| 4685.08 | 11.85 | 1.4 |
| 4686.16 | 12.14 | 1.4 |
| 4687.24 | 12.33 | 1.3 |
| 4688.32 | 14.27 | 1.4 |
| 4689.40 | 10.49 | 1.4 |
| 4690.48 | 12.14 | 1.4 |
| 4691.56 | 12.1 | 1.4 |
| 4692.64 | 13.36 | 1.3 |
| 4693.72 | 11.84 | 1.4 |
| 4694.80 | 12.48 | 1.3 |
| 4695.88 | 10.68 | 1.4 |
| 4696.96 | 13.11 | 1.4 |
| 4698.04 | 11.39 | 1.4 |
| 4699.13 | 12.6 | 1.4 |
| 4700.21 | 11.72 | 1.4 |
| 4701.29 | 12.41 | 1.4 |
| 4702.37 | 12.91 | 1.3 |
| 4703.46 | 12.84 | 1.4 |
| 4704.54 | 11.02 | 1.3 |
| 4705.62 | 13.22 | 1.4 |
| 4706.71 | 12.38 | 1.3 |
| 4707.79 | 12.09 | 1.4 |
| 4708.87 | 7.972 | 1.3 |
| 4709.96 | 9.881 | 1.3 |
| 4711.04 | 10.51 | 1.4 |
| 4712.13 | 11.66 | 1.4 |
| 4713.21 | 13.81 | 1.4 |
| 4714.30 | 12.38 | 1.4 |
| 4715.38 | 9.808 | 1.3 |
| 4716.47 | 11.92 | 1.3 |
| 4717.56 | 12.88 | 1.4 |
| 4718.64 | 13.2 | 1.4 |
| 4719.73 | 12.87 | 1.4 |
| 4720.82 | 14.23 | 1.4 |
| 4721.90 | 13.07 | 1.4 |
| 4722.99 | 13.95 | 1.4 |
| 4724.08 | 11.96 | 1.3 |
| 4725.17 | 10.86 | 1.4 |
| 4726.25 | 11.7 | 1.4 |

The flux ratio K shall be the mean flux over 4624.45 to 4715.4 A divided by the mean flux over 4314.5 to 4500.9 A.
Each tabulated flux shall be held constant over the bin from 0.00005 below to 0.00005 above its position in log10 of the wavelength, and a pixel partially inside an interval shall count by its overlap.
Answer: 1.2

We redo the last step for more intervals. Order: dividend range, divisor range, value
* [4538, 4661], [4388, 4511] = 1.10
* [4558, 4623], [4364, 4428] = 1.22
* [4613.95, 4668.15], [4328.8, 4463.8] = 1.24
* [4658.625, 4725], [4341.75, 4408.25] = 1.28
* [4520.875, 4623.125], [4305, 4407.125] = 1.27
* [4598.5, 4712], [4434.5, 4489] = 1.11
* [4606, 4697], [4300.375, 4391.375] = 1.39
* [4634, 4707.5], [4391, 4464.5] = 1.15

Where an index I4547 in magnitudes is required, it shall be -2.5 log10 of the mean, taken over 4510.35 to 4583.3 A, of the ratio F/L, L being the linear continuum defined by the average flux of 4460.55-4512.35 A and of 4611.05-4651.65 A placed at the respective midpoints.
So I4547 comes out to 0.05 mag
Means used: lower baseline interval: 11.8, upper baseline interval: 12.5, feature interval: 11.5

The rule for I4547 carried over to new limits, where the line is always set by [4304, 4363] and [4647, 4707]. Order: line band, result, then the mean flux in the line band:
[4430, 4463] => -0.06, 10.5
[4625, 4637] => -0.16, 13.6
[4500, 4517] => -0.18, 12.5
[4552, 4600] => -0.05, 11.7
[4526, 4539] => 0.10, 9.8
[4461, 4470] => -0.02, 10.4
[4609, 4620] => -0.10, 12.7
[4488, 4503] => -0.14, 11.8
